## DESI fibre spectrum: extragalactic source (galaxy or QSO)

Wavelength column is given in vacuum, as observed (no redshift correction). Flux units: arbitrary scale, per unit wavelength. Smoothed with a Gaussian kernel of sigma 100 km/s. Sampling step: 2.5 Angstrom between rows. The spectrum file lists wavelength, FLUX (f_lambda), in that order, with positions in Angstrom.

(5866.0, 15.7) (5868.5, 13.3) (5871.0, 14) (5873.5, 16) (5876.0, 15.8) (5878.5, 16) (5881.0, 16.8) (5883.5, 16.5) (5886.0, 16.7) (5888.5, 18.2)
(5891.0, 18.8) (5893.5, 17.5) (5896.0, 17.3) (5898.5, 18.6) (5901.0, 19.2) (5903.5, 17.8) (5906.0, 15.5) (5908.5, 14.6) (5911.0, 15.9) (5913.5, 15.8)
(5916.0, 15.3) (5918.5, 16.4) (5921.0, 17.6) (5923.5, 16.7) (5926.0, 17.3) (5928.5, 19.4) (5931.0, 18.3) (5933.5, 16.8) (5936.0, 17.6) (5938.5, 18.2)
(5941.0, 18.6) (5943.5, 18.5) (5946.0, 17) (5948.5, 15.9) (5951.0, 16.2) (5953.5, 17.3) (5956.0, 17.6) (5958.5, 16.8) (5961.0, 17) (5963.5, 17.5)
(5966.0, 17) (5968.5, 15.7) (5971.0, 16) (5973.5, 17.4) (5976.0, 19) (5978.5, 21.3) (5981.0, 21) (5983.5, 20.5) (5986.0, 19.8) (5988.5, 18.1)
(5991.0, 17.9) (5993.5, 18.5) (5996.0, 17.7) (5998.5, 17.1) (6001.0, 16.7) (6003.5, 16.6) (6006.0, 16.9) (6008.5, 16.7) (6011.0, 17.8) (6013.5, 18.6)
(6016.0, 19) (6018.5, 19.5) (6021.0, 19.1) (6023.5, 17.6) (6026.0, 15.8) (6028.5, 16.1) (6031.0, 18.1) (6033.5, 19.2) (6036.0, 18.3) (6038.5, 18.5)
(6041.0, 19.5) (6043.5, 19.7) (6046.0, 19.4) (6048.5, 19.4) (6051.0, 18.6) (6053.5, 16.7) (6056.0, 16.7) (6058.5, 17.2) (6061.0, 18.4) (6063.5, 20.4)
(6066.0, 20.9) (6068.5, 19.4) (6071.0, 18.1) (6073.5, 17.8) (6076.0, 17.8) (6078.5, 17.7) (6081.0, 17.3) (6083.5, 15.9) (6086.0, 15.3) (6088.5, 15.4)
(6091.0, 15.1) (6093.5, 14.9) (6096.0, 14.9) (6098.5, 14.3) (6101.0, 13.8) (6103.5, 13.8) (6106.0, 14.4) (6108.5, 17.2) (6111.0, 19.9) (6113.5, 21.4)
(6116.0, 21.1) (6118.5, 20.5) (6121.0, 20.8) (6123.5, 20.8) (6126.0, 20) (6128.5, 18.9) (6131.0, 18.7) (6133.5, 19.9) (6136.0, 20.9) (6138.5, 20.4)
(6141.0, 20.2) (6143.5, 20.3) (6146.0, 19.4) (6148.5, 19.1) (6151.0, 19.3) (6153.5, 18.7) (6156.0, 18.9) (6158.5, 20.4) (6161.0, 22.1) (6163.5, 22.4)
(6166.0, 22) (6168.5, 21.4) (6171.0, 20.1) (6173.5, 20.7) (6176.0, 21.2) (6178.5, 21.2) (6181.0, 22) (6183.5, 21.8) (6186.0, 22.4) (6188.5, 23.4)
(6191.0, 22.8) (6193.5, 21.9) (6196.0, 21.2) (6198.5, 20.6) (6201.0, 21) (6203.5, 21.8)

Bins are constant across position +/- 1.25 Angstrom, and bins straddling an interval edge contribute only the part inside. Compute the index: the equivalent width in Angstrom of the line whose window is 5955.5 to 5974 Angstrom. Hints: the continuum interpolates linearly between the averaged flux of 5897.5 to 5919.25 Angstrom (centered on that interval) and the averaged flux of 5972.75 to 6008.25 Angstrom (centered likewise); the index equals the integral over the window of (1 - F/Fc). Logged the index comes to 1.0 Angstrom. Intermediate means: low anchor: 16.5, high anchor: 18.4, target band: 16.8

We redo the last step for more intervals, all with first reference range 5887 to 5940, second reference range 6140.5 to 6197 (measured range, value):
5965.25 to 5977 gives 0.7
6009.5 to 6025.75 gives 0.3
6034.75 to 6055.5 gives 0.6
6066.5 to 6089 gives 2.6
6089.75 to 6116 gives 5.0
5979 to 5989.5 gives -1.0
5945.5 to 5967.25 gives 1.2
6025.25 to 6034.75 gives 0.8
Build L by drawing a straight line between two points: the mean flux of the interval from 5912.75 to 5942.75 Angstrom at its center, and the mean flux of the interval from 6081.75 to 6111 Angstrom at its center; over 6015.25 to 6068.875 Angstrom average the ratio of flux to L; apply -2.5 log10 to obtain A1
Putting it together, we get -0.16 mag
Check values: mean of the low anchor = 17.4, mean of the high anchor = 15.2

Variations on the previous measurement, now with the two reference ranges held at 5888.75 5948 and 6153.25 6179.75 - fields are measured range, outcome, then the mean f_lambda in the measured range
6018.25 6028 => 0.07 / 17.7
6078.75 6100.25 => 0.27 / 15.5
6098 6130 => 0.10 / 18.3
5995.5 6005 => 0.09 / 17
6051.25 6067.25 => 0.06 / 18.4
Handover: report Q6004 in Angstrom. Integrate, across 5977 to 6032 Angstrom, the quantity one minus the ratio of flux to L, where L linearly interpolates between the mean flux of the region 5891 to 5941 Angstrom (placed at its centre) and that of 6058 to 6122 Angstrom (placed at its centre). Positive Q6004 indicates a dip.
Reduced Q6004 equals -2.8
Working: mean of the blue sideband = 17.2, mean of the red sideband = 17.4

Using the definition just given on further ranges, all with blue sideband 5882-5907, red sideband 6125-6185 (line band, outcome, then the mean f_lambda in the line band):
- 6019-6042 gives 1.2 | 18.1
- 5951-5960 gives 0.6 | 17.1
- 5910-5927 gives 1.4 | 16.4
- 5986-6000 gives 0.5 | 18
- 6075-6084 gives 1.1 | 17.3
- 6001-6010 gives 1.0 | 16.8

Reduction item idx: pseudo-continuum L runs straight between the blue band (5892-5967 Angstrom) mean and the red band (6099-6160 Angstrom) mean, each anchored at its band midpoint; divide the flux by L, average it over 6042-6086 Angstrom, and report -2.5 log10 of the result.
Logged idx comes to 0.01 mag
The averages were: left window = 17.2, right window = 19.1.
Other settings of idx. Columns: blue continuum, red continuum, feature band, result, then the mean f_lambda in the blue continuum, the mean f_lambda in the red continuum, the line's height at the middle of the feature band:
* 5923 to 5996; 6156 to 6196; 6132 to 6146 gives 0.04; 17.9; 21.6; 21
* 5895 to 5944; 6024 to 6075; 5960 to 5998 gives -0.03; 17.3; 18.4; 17.8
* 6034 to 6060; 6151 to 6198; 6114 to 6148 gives 0.01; 18.4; 21.3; 20.3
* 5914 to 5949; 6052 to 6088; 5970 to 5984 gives -0.10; 17.4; 17.8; 17.5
